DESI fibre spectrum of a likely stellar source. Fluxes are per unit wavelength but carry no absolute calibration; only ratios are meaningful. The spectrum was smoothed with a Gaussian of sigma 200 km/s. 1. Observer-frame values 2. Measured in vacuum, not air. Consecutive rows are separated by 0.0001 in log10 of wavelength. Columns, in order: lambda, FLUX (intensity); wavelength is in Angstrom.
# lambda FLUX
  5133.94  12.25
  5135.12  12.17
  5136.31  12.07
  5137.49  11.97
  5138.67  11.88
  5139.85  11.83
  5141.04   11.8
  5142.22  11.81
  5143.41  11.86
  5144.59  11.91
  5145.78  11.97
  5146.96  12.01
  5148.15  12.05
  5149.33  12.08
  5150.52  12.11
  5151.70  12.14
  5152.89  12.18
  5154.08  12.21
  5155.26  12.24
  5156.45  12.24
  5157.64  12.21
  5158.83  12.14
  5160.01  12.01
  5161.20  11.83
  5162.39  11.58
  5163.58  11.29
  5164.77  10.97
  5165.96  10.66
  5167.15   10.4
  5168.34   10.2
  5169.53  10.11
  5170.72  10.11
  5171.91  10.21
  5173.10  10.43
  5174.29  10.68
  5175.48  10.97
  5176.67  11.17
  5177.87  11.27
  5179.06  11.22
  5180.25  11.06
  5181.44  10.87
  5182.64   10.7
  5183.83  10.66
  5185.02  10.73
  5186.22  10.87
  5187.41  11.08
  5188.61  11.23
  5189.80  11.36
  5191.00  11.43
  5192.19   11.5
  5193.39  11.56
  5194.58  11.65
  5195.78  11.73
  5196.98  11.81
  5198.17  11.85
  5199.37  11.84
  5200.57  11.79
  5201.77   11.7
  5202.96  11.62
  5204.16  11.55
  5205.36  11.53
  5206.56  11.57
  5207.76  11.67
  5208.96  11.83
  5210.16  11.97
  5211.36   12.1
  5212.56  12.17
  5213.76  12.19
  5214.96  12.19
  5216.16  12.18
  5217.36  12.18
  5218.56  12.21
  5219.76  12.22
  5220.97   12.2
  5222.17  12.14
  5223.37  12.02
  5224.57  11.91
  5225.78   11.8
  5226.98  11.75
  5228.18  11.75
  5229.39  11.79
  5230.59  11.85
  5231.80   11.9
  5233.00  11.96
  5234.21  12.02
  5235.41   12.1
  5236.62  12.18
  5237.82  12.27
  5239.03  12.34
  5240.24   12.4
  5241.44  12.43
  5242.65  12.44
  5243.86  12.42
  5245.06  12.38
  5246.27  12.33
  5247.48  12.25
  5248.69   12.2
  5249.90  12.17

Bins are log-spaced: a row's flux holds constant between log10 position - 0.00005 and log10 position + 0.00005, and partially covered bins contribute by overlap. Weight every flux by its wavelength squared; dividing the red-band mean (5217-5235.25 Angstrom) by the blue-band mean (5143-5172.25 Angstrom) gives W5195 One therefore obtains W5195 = 1.06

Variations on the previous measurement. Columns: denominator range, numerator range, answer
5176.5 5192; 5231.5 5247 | 1.13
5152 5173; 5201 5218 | 1.07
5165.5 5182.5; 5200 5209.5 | 1.11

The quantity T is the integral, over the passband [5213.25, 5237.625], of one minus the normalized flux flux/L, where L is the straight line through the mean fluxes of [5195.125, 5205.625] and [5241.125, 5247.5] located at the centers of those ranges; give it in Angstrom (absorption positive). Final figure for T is 0.1 Angstrom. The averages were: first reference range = 11.7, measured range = 12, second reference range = 12.4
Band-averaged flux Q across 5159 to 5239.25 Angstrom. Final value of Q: 11.5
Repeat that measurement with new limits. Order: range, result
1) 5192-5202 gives 11.7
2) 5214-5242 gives 12.1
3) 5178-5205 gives 11.4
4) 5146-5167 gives 11.9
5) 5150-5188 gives 11.2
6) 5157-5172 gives 11.1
